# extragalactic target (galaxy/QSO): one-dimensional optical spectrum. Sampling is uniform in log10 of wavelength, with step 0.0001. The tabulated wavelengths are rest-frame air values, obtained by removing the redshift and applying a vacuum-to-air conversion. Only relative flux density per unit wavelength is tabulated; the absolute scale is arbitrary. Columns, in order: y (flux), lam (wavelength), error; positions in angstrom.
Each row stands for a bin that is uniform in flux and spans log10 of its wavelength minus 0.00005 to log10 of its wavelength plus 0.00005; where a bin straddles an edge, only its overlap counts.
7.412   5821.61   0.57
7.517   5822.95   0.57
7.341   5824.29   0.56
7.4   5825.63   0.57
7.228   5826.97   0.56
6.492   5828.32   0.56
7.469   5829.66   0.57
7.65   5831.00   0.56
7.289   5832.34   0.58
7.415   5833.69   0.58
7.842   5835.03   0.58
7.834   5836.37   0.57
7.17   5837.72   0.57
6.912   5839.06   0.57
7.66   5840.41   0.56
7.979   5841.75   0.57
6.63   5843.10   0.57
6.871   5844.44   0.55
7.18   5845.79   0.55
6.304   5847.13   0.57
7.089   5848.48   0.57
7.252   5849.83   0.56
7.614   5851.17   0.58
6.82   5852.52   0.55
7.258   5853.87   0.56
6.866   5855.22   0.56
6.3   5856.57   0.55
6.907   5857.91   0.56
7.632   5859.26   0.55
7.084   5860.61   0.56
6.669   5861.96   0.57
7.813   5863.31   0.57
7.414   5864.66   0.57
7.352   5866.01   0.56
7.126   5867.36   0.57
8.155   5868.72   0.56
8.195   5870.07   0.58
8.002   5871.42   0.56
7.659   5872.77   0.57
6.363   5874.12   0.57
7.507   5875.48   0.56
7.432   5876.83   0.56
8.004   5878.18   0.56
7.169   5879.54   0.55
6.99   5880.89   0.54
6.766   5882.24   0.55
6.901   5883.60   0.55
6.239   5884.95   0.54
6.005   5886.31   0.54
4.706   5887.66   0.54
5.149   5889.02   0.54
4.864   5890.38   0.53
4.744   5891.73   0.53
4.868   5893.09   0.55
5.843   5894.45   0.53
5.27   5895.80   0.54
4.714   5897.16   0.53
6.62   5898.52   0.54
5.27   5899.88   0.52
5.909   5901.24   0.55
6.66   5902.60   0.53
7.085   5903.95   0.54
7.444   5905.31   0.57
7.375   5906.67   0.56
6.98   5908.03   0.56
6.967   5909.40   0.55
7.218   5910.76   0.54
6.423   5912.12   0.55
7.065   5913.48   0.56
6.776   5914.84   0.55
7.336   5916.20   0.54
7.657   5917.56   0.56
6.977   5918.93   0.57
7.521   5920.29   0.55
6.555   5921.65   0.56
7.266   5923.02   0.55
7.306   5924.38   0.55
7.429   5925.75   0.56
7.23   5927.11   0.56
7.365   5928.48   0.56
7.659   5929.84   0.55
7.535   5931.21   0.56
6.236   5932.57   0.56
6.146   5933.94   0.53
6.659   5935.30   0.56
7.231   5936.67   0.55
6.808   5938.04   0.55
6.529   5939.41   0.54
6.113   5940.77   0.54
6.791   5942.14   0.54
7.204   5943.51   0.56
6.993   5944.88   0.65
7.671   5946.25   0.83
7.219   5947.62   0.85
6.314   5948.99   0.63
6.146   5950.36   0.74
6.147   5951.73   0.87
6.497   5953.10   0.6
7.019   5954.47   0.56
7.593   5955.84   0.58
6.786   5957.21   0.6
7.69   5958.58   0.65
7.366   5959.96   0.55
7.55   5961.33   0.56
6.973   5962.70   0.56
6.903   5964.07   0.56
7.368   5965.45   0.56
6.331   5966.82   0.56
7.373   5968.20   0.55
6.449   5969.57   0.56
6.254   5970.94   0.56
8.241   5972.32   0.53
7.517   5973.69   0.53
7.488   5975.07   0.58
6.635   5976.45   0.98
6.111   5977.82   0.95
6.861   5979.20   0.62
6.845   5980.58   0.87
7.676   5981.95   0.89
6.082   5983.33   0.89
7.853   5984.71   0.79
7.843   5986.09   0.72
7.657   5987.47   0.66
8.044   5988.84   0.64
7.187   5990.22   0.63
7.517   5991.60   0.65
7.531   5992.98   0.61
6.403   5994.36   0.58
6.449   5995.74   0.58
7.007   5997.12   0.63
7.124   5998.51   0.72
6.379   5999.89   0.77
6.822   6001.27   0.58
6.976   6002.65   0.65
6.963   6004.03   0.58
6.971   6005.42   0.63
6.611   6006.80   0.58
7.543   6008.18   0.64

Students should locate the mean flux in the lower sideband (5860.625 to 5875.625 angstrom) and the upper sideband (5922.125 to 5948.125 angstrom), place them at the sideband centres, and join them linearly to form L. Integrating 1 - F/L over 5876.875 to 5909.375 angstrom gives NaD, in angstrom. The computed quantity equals 4.9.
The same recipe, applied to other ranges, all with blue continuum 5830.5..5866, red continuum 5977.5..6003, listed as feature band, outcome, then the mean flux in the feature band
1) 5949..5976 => 0.4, 7.01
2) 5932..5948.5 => 0.8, 6.8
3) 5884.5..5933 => 4.4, 6.51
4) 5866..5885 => -0.5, 7.36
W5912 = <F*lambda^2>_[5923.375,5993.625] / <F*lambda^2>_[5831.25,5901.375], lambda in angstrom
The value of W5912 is 1.07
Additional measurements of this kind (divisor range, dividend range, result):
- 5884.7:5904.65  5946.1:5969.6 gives 1.27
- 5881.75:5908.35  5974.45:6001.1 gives 1.23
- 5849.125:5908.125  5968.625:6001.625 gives 1.10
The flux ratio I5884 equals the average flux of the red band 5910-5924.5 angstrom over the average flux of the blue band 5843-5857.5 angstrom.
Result 1.0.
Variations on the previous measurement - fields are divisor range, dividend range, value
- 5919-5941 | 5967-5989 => 1.02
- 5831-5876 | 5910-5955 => 0.95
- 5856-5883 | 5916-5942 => 0.96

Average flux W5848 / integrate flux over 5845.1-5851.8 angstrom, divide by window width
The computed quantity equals 7.09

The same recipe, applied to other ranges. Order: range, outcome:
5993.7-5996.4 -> 6.43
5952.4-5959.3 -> 7.11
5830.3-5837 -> 7.61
